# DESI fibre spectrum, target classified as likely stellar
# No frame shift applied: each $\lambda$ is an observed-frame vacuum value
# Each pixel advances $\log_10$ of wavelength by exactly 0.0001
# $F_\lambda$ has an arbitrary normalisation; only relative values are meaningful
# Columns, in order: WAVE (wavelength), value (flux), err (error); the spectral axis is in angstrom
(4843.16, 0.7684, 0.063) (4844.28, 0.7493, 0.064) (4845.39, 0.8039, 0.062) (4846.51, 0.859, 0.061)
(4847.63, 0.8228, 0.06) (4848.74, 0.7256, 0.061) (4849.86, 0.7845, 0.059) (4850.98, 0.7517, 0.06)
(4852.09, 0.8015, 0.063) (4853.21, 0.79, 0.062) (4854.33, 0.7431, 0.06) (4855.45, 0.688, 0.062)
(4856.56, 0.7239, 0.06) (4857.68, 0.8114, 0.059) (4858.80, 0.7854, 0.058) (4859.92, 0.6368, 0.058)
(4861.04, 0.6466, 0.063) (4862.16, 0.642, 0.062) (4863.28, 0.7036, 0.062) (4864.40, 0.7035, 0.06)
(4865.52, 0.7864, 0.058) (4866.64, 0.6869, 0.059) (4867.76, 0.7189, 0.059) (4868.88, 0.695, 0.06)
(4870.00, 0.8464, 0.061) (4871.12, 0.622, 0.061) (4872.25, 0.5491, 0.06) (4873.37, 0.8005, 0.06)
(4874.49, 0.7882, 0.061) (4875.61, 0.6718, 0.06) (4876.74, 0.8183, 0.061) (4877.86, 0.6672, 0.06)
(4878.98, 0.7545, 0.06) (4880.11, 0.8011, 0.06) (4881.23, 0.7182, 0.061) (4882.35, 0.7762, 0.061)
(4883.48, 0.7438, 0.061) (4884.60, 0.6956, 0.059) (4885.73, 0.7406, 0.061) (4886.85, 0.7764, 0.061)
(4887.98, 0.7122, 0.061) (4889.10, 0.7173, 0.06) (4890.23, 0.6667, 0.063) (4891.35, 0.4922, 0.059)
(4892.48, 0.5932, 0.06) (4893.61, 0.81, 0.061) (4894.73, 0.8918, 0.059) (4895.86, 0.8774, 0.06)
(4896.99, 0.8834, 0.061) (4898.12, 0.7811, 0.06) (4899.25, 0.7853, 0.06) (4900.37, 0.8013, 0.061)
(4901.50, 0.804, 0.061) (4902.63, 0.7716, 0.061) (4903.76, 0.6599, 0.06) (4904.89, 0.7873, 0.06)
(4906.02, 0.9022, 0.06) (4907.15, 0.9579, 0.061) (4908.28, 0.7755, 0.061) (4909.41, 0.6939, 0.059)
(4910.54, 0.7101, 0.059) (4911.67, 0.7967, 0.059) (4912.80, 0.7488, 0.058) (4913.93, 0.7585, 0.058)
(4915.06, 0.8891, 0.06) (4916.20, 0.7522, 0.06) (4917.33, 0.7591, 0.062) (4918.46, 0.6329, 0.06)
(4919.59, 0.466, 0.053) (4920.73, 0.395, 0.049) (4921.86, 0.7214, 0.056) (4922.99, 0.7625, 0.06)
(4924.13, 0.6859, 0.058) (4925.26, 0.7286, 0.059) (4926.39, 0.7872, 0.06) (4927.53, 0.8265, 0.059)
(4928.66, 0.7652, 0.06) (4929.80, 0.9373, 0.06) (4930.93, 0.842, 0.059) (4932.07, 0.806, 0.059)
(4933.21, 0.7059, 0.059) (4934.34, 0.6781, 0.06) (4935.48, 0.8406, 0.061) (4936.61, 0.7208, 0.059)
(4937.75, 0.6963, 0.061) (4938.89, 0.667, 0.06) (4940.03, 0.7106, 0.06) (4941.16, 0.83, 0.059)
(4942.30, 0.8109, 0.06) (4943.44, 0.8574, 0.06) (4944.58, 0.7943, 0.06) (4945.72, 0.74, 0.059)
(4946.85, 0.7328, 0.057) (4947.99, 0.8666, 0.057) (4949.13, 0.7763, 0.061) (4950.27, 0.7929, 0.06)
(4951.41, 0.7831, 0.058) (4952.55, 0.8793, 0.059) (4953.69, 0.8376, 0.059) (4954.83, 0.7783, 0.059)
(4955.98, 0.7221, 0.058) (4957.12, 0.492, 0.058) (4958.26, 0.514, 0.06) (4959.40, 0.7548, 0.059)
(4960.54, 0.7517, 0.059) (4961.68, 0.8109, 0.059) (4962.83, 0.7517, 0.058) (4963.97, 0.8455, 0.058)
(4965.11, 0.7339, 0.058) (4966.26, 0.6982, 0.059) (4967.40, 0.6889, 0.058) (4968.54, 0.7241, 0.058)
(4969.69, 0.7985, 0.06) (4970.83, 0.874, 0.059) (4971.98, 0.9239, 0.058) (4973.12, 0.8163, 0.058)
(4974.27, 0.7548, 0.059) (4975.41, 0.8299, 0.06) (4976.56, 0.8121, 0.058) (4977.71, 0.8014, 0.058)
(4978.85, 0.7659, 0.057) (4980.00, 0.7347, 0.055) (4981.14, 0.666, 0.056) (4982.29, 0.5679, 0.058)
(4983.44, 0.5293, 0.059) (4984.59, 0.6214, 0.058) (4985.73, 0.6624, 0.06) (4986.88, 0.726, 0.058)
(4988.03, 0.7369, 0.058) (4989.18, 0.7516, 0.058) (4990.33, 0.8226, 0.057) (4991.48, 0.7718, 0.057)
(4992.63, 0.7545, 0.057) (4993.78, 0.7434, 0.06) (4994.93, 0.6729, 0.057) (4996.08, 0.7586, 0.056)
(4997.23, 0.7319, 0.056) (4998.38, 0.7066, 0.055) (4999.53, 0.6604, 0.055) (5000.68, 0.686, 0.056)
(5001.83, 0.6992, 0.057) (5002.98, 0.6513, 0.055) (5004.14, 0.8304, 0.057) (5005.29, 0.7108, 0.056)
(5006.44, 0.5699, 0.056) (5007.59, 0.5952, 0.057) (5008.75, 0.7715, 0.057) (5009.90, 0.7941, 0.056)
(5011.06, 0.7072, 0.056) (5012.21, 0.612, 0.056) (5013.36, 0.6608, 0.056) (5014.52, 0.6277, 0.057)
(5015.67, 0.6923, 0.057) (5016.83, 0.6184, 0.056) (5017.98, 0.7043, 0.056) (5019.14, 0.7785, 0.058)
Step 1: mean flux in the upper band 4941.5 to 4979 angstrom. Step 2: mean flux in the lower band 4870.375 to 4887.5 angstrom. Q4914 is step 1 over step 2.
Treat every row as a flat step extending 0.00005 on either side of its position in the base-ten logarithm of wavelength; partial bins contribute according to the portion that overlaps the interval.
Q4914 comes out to 1.1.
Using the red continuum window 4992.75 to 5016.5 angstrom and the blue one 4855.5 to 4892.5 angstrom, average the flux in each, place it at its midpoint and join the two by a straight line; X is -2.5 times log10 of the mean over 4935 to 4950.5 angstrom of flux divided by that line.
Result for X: -0.10 mag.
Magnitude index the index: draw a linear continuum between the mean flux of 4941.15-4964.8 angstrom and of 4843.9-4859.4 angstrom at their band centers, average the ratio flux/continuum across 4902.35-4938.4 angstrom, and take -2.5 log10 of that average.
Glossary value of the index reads 0.03 mag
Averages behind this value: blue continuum 0.774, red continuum 0.766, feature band 0.748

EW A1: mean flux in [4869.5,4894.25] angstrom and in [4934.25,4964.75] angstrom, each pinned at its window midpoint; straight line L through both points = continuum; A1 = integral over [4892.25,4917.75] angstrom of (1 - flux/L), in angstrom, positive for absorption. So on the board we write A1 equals -2.2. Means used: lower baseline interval 0.717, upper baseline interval 0.758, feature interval 0.794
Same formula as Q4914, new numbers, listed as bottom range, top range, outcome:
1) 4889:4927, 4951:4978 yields 1.03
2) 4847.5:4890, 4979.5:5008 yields 0.95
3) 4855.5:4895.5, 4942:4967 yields 1.05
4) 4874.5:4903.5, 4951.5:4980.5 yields 1.02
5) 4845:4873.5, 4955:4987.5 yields 0.99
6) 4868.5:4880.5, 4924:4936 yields 1.08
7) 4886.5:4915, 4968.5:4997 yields 0.97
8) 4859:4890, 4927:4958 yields 1.07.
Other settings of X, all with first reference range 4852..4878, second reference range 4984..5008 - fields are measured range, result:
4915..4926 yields 0.070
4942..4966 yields -0.072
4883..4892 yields 0.042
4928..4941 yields -0.072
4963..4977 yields -0.115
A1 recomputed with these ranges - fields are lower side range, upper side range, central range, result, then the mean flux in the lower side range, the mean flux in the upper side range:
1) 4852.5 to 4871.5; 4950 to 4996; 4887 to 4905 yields -0.6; 0.721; 0.742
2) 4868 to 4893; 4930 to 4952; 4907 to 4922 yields 0.7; 0.712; 0.774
